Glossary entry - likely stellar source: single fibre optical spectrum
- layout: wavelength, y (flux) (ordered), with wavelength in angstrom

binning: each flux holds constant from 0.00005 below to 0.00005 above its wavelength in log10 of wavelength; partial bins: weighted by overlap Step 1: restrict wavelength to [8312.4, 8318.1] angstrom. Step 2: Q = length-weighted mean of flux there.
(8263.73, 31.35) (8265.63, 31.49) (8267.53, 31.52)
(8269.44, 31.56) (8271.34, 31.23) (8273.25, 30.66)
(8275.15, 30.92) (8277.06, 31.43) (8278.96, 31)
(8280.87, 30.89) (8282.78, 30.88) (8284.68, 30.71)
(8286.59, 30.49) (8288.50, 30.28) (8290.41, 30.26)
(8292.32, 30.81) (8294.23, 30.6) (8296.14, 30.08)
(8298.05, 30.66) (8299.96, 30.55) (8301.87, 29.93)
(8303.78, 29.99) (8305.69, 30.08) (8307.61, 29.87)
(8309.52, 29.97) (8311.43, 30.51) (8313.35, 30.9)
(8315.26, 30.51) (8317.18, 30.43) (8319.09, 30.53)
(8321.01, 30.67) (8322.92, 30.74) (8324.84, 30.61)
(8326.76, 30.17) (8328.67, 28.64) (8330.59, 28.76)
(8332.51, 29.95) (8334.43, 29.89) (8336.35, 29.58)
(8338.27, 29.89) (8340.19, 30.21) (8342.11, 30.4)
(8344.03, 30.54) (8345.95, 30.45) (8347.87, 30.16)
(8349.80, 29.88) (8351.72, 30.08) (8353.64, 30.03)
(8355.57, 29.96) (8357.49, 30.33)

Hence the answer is 30.6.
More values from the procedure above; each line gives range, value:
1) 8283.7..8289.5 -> 30.5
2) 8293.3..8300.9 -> 30.5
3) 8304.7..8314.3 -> 30.3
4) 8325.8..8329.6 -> 29.5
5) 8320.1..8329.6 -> 30.2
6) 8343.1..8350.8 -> 30.3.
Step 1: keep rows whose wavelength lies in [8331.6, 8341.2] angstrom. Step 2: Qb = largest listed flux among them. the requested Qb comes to 30.21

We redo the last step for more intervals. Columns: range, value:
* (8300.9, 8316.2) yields 30.9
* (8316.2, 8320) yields 30.53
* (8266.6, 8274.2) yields 31.56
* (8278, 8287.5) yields 31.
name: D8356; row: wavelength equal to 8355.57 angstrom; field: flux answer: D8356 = 29.96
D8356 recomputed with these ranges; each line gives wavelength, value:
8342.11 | 30.4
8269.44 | 31.56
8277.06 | 31.43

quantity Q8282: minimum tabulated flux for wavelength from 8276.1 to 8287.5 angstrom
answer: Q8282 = 30.49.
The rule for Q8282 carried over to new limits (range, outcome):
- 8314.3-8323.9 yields 30.43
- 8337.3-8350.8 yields 29.88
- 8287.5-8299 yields 30.08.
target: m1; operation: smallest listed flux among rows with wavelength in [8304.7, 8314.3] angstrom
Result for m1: 29.87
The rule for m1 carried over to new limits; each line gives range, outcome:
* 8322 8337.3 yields 28.64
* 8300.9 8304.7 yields 29.93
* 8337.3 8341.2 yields 29.89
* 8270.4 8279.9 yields 30.66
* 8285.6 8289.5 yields 30.28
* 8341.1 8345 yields 30.4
